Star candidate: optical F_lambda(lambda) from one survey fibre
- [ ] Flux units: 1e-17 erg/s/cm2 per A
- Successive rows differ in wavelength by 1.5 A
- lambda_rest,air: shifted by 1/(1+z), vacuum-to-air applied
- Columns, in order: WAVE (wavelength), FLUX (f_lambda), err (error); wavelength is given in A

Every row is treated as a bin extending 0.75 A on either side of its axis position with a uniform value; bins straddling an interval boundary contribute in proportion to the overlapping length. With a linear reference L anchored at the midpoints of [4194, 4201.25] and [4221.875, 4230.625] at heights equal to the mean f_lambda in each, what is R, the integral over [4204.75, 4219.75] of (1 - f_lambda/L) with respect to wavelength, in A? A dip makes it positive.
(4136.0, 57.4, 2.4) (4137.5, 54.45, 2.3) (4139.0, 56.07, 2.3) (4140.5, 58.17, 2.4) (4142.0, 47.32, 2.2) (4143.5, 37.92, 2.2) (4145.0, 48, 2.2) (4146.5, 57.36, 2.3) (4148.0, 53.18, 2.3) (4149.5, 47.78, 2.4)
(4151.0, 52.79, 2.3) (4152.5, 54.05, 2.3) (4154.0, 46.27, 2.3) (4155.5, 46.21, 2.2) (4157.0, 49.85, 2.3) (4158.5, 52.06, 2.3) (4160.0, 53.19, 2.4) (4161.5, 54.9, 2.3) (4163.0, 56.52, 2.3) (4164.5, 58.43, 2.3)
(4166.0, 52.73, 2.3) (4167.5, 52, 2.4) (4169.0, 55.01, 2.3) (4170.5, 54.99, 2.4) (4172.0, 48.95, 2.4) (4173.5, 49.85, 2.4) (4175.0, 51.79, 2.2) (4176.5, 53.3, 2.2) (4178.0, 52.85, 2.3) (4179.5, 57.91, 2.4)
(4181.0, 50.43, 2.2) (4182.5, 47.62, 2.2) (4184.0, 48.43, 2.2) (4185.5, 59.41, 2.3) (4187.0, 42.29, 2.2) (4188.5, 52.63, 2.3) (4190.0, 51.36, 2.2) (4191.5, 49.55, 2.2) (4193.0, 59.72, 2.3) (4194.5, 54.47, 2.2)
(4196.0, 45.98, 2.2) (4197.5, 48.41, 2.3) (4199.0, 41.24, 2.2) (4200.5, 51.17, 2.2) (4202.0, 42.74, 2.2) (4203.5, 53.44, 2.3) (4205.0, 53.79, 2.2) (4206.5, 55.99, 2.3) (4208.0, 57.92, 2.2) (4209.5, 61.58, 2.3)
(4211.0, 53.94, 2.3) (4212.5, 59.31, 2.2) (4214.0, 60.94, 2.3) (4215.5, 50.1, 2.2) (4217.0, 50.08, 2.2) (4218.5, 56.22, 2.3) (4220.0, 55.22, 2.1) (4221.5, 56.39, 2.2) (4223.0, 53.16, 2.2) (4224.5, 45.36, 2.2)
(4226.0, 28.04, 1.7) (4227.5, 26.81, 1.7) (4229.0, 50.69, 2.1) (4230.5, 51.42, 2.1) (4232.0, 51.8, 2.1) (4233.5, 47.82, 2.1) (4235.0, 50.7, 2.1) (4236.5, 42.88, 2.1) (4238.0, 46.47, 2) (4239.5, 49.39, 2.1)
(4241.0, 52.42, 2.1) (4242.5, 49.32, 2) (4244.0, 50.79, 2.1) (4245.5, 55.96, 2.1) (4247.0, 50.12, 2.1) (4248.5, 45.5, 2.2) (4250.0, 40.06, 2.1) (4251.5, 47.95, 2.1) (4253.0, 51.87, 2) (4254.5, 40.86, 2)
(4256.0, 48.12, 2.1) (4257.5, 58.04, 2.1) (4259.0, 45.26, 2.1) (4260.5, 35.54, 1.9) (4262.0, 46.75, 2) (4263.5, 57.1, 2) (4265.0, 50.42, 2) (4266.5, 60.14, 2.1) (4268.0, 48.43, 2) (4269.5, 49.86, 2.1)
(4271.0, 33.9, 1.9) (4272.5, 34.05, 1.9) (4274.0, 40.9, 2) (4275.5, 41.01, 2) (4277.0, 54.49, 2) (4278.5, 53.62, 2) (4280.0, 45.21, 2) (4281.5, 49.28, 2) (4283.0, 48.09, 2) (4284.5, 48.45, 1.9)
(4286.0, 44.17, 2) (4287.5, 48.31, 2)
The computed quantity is -3.6 A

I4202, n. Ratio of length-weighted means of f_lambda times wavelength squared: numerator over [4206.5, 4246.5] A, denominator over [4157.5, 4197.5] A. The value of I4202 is 0.99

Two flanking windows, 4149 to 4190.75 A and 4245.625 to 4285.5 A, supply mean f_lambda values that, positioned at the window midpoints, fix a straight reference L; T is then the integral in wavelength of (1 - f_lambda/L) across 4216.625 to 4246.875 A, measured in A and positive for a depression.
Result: 0.2 A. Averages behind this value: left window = 51.9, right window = 47.2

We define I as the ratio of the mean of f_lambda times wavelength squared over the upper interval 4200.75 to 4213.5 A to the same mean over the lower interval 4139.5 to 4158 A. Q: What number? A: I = 1.13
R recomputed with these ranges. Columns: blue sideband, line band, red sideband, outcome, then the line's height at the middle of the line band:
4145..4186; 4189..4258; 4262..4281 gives -0.57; 49.7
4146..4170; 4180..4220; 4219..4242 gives -2.28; 49.6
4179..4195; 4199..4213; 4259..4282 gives -0.79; 50.8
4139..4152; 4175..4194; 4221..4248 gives -1.07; 49.4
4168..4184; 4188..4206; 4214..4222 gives 0.92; 53.1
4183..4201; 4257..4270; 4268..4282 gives -1.27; 45.6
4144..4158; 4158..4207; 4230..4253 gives -1.96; 49.9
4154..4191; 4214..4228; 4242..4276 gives 0.39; 49.3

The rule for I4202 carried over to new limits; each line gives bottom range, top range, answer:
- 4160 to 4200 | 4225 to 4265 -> 0.93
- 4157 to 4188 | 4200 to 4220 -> 1.06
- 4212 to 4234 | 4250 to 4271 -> 1.00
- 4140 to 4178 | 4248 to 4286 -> 0.96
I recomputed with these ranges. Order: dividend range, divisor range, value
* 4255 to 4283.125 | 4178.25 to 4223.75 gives 0.93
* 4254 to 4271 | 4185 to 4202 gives 1.00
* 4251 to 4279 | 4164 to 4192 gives 0.95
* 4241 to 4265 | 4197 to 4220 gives 0.93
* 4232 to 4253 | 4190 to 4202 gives 1.00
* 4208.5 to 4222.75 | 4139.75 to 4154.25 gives 1.15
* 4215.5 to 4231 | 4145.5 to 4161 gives 0.96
